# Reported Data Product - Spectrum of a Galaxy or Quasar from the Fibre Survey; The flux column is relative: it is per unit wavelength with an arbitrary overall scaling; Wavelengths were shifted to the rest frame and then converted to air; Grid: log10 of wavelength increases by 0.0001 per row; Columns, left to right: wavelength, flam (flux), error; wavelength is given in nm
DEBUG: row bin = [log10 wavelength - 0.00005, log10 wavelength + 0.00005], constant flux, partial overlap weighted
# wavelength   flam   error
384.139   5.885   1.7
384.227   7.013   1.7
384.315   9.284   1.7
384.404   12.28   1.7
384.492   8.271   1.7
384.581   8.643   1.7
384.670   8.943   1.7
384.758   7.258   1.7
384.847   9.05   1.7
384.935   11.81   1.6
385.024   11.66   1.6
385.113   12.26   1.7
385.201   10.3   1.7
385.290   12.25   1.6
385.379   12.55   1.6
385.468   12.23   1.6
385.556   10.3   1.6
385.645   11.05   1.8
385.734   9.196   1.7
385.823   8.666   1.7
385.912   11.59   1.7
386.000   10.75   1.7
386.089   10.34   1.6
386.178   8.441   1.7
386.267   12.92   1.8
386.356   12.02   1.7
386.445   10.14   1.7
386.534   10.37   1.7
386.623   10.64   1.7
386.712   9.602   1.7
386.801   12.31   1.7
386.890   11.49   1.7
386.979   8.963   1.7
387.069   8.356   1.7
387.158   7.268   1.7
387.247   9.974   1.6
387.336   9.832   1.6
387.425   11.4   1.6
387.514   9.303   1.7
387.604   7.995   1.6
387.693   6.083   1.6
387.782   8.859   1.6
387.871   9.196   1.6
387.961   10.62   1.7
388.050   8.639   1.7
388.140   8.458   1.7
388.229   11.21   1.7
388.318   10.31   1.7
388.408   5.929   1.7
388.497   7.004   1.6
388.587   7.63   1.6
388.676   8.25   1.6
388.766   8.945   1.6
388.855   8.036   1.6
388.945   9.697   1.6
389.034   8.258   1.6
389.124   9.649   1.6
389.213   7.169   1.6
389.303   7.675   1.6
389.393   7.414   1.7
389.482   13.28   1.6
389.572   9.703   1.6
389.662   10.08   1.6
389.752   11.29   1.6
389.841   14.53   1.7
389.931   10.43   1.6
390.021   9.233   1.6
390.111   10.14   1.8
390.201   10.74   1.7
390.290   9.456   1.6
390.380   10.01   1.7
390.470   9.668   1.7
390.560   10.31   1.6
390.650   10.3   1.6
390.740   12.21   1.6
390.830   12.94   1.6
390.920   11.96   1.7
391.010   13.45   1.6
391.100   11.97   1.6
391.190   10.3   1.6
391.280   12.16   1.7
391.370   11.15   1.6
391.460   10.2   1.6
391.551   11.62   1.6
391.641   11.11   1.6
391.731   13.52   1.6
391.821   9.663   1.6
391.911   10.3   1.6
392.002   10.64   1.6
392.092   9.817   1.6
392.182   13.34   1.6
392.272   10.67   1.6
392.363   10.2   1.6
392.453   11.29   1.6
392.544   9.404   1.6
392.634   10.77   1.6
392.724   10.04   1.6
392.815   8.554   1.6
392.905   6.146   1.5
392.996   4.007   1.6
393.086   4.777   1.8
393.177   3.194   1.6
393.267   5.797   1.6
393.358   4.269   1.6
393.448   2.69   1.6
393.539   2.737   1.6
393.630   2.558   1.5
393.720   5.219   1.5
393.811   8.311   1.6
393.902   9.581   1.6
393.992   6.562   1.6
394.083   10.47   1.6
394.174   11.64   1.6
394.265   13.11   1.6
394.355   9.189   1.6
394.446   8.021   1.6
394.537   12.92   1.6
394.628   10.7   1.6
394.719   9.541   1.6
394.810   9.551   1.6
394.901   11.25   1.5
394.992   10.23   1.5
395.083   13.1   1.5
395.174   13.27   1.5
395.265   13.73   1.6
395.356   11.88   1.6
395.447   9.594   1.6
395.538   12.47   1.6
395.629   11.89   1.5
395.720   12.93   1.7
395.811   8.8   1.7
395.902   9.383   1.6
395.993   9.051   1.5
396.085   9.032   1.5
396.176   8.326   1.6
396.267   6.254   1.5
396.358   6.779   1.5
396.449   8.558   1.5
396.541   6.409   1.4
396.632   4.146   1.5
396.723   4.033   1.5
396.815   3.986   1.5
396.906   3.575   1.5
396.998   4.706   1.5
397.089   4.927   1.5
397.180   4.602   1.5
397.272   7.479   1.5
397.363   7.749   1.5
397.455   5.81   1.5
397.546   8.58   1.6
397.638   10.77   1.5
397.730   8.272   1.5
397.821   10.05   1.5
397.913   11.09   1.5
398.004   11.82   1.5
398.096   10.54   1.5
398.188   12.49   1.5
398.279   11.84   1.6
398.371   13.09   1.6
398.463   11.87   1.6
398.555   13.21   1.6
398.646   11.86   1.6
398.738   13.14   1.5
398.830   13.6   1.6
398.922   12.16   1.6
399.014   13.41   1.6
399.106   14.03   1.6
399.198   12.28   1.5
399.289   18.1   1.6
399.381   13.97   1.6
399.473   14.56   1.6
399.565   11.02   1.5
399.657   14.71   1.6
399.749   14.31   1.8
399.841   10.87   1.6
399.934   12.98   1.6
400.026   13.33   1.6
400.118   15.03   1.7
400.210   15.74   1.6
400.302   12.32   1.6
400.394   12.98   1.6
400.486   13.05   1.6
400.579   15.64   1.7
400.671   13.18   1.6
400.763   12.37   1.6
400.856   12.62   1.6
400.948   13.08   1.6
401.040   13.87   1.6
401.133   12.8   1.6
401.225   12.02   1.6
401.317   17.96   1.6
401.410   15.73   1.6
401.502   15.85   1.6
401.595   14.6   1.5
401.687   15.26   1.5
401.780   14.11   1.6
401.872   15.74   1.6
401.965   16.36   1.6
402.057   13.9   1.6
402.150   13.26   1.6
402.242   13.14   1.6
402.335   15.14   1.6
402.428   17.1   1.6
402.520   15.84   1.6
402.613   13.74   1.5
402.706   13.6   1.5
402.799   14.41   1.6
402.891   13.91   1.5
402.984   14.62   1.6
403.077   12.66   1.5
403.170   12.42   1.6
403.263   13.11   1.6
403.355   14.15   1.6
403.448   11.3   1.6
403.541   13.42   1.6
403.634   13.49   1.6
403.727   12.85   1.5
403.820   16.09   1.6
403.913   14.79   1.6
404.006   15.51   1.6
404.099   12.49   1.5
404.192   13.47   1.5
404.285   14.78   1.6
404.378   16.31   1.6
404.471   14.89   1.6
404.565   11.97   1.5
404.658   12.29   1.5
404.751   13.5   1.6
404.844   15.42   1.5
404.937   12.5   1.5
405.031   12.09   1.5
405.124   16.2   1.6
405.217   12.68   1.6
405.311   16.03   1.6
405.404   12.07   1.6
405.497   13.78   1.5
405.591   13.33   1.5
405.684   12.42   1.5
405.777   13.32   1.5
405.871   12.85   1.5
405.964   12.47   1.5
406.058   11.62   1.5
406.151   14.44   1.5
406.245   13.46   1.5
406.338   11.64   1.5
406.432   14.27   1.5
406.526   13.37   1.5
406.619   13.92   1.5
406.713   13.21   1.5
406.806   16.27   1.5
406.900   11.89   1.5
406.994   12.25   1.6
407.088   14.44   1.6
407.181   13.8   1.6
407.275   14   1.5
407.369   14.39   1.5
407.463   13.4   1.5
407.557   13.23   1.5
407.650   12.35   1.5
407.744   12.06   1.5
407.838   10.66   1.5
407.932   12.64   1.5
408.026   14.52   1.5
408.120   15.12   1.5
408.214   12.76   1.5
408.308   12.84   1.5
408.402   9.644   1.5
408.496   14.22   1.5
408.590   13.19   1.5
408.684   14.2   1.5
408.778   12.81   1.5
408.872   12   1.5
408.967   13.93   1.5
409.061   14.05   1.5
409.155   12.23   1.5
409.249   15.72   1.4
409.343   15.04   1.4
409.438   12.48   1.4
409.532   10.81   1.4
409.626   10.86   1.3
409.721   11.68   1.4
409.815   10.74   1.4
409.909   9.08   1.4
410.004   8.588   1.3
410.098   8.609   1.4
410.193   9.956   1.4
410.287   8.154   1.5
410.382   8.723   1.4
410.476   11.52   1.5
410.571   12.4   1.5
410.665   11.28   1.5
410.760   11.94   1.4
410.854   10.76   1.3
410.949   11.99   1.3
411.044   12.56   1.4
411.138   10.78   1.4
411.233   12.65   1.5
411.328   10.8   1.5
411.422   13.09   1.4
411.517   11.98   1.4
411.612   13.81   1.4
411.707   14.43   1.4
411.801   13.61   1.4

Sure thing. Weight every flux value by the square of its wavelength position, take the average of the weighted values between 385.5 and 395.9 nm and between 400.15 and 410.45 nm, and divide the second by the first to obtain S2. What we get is 1.47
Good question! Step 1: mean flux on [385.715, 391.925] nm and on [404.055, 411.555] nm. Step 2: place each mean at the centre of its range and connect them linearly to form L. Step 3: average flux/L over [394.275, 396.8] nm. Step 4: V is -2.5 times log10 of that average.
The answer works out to 0.139 mag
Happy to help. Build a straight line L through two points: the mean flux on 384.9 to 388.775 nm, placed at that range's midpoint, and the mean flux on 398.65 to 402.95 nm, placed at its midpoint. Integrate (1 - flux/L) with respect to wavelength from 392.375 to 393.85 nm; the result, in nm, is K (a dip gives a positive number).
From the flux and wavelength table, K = 0.68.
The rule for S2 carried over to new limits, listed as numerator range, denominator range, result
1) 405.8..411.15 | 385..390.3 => 1.40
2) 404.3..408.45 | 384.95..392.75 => 1.42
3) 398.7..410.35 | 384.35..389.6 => 1.51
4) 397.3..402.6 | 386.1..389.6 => 1.50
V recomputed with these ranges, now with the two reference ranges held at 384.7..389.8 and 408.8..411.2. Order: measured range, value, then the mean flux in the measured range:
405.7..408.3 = -0.18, 13.3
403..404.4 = -0.25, 13.8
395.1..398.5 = 0.17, 8.94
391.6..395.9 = 0.10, 9.35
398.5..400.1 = -0.25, 13.4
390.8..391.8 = -0.17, 11.8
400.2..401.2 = -0.23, 13.3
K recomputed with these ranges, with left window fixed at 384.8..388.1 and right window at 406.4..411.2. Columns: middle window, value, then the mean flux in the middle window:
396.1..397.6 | 0.69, 6.08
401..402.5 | -0.40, 14.8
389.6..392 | -0.10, 11.1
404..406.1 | -0.27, 13.5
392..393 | 0.10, 9.76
